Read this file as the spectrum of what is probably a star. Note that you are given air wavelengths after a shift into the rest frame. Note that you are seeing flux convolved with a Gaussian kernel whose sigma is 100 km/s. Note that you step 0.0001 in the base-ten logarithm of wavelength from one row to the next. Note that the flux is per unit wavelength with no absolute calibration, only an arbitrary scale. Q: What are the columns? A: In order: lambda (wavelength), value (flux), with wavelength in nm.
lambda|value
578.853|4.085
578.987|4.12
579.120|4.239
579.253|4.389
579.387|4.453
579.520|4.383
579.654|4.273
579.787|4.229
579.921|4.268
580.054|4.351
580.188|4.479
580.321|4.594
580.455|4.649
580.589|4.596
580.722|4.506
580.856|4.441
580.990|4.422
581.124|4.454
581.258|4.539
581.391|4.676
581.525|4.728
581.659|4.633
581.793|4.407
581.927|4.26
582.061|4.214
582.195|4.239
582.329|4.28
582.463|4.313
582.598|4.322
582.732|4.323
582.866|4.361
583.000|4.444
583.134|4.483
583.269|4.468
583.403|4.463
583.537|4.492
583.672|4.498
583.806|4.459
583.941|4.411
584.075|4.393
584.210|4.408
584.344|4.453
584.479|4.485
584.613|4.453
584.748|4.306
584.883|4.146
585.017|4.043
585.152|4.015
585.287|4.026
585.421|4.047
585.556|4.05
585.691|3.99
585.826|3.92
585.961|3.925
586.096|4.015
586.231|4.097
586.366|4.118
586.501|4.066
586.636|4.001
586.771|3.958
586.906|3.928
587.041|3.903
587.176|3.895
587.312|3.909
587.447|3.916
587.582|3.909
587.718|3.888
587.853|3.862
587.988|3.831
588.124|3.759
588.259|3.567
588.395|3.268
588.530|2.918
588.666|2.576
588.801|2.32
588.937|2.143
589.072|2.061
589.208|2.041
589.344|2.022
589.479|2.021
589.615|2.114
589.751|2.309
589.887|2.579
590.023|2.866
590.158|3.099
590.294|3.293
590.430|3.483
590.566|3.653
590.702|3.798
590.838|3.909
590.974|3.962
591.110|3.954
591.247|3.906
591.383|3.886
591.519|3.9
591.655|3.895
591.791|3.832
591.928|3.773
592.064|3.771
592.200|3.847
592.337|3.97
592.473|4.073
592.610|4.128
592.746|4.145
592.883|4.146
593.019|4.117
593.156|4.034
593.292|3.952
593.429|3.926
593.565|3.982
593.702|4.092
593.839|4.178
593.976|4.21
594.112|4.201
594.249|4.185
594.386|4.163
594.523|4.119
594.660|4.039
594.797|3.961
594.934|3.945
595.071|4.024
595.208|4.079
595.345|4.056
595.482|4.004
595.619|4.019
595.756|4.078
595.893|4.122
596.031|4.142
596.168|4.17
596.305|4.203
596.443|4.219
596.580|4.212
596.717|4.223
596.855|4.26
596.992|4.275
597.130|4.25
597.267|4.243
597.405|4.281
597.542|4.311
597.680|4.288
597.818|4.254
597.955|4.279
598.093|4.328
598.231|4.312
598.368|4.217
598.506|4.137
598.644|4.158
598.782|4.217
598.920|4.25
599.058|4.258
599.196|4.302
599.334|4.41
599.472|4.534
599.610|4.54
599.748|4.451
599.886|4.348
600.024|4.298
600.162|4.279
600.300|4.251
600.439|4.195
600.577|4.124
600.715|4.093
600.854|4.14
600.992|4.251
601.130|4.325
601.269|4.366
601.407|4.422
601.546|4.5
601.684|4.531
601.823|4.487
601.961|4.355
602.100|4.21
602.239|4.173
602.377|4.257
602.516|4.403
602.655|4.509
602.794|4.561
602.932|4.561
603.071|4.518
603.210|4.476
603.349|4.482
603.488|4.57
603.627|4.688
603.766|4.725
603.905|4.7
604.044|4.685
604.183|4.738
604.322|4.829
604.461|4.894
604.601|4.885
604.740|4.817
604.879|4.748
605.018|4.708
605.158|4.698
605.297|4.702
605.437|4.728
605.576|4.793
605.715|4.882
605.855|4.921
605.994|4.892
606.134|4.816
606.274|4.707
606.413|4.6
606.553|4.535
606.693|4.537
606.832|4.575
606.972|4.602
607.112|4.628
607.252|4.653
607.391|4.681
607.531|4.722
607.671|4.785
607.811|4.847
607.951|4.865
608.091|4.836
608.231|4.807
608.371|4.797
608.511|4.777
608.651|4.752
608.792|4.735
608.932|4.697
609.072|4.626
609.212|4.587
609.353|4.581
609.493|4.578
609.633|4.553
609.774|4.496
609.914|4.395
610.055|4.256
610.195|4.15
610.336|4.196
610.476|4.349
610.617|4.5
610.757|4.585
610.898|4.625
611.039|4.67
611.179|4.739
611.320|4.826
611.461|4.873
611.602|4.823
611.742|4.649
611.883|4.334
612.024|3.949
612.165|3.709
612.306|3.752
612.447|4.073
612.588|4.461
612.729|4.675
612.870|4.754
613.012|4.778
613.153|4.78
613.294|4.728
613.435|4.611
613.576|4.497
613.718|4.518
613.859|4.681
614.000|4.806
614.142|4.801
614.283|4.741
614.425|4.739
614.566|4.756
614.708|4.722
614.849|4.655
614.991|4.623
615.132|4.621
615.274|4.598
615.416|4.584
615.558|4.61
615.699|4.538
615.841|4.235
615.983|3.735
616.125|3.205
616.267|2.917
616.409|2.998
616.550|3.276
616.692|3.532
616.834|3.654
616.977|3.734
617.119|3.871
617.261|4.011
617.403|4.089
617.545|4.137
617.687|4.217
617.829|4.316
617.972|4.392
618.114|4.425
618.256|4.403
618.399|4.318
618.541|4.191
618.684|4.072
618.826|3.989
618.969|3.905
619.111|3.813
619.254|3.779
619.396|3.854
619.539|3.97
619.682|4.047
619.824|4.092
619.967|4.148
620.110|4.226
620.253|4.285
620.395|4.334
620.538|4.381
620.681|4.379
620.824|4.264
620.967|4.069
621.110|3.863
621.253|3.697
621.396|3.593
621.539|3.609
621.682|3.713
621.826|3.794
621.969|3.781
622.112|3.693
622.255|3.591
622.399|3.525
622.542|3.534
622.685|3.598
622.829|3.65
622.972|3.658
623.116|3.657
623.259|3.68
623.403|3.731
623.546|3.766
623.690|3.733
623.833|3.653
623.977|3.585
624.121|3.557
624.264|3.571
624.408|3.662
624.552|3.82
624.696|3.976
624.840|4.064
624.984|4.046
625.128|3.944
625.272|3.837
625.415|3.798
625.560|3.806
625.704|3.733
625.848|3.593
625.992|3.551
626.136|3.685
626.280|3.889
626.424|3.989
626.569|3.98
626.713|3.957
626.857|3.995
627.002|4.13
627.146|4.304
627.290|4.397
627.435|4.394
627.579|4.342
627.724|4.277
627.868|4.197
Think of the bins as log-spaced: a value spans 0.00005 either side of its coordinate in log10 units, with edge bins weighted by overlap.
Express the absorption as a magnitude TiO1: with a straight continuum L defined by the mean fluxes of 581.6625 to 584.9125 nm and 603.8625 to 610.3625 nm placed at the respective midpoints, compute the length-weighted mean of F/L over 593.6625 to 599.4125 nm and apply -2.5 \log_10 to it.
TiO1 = 0.091 mag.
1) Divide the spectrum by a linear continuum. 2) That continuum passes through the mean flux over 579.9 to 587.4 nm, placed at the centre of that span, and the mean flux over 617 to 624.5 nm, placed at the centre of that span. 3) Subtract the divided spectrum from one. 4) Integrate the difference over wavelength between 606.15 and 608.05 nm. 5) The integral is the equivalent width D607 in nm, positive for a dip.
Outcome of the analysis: -0.29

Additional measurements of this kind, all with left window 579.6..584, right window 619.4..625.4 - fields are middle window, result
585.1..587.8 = 0.240 nm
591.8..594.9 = 0.164 nm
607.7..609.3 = -0.280 nm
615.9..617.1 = 0.159 nm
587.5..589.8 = 0.778 nm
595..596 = 0.042 nm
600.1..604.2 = -0.274 nm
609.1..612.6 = -0.362 nm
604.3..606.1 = -0.313 nm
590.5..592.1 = 0.164 nm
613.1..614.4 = -0.233 nm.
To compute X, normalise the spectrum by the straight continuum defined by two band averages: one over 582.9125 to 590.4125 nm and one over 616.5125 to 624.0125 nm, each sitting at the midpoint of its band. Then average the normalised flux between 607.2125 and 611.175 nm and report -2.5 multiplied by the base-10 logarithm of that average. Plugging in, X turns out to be -0.20 mag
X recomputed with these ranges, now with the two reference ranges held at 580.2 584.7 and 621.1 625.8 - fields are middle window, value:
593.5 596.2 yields 0.04 mag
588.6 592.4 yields 0.33 mag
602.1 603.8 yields -0.10 mag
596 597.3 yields -0.01 mag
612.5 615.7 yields -0.20 mag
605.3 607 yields -0.17 mag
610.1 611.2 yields -0.13 mag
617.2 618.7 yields -0.11 mag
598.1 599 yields -0.02 mag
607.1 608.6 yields -0.19 mag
